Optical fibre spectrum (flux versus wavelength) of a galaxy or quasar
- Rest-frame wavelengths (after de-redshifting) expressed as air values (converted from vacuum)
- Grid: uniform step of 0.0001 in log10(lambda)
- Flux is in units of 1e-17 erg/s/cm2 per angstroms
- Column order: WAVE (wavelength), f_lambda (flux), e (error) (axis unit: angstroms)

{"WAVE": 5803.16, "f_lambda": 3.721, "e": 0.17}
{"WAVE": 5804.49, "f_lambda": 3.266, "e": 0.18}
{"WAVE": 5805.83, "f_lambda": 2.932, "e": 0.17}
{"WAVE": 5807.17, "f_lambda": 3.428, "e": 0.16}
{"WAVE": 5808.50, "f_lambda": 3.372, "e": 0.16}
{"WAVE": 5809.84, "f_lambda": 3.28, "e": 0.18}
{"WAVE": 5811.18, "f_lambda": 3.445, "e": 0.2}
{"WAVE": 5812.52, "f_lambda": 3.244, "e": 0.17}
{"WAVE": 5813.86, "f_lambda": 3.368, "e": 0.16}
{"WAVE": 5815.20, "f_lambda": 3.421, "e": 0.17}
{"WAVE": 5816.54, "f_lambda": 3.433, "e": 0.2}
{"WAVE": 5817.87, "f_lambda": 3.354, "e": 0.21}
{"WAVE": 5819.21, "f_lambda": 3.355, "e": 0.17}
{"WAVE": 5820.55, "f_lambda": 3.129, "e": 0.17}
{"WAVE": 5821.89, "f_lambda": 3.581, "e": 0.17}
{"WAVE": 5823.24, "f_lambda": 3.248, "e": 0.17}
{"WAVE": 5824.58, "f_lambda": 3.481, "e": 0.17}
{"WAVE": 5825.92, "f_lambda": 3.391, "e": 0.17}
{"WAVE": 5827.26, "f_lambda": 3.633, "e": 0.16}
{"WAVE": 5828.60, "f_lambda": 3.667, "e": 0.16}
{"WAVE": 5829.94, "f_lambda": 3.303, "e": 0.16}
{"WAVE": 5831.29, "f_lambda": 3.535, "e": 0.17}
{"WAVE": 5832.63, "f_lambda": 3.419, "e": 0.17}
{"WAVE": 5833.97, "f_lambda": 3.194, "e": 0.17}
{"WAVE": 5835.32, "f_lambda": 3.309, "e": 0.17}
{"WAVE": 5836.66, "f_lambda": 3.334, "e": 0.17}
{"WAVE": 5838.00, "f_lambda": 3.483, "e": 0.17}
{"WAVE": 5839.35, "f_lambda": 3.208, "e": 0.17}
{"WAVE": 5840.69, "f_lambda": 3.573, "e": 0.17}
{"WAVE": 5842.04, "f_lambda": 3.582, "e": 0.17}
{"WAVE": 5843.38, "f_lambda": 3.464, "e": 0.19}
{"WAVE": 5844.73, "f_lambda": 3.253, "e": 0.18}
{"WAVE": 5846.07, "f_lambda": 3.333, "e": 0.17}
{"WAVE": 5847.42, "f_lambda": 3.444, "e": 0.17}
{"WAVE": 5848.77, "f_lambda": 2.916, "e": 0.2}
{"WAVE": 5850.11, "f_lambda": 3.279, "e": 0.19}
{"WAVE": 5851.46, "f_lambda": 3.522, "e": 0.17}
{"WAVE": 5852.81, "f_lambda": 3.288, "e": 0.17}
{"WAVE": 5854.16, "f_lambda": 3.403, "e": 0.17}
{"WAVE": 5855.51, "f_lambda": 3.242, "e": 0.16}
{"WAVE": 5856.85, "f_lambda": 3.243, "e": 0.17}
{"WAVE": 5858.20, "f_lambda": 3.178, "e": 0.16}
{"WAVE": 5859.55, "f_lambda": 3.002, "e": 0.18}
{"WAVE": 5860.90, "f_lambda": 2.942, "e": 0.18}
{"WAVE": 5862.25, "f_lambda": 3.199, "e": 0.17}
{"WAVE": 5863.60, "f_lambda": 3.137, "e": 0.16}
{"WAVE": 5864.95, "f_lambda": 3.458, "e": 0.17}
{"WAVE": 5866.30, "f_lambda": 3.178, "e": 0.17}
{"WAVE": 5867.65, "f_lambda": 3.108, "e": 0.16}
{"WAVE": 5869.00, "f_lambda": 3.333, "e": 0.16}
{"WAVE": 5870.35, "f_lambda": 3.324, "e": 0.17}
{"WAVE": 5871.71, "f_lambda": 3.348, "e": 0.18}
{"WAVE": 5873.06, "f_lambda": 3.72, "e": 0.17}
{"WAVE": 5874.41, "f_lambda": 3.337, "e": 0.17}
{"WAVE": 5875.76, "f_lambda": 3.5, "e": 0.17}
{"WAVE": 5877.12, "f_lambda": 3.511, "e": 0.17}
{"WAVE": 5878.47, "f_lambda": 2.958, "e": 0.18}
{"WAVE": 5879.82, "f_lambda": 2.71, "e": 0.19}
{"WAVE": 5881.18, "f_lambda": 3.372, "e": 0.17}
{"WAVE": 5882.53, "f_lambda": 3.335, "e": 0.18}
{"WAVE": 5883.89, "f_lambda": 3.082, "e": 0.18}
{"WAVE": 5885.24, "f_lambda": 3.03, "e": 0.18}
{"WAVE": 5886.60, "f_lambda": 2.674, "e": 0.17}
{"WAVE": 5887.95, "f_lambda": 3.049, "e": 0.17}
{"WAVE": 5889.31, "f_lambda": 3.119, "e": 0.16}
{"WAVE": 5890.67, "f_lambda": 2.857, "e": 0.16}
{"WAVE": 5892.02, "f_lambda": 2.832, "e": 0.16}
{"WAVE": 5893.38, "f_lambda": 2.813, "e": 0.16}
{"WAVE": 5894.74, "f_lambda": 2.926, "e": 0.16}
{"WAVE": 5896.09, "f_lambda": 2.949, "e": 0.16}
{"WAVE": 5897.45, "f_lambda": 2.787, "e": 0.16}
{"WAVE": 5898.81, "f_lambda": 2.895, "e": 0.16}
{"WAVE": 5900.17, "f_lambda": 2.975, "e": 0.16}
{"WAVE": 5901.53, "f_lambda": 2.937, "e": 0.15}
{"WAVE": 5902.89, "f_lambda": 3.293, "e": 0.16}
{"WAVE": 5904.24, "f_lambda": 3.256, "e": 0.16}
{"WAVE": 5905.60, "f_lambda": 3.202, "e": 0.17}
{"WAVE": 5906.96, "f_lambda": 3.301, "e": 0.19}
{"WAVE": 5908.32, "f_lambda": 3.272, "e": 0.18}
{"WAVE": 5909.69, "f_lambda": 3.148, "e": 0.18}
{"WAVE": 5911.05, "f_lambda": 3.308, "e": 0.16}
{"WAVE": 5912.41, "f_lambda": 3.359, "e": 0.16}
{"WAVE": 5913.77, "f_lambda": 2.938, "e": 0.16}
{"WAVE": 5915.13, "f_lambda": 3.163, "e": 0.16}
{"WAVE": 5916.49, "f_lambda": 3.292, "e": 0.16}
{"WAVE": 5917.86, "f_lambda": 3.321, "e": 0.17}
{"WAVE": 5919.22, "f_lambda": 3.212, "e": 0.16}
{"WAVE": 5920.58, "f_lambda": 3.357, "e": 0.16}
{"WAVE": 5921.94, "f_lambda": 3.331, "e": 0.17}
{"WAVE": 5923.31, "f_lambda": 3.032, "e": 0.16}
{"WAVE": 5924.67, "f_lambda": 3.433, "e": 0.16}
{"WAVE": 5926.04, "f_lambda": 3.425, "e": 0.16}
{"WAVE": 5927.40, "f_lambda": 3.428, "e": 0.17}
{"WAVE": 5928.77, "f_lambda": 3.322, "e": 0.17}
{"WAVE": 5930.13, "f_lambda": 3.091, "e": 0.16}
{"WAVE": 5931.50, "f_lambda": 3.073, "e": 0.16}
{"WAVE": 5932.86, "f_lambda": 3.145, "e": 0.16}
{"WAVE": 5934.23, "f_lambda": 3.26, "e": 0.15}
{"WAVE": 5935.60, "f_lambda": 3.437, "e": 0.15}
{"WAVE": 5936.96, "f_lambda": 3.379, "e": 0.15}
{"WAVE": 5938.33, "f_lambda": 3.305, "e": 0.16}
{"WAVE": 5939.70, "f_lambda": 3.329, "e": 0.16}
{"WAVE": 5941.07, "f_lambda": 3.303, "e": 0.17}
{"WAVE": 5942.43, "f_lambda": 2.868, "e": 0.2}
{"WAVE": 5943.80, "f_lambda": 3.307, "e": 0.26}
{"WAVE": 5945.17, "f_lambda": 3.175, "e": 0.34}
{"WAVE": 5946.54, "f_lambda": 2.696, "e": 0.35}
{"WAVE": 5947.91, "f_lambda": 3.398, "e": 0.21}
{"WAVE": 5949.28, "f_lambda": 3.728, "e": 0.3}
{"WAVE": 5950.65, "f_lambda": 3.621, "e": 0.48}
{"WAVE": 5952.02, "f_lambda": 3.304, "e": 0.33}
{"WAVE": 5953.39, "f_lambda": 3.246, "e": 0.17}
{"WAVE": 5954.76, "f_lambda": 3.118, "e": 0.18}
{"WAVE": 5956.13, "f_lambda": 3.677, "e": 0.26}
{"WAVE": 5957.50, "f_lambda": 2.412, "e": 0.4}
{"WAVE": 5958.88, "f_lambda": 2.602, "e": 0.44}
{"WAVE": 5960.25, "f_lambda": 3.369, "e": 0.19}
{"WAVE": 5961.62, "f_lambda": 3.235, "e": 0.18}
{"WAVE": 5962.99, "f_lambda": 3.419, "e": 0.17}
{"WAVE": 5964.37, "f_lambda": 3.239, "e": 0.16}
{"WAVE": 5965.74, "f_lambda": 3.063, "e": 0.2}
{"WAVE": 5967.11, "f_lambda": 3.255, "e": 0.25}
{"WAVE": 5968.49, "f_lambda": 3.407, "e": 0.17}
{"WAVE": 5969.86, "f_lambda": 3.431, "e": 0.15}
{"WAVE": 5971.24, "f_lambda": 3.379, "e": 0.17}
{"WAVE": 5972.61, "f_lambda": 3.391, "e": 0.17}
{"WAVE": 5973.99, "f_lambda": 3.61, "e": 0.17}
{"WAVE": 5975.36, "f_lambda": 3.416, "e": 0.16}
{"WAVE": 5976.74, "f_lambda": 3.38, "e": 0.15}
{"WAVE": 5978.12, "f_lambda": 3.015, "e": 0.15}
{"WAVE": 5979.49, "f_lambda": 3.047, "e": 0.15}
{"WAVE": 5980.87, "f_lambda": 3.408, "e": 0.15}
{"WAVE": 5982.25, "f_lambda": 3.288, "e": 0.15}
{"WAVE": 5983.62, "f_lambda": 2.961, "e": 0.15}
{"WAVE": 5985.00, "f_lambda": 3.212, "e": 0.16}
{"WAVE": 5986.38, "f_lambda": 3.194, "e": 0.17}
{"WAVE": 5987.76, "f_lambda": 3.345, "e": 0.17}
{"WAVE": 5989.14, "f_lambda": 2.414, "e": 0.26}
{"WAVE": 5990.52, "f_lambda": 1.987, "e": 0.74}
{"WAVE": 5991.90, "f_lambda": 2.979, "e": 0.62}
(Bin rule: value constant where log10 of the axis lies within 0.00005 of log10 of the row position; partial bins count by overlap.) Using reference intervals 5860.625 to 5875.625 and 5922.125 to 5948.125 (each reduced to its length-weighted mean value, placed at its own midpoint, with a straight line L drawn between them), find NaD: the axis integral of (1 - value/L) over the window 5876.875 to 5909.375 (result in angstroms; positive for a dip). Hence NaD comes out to 2.29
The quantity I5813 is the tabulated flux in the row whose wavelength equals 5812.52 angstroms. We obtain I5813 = 3.244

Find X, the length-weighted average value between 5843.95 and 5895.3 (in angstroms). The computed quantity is 3.18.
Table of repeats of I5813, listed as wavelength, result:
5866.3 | 3.178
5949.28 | 3.728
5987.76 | 3.345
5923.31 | 3.032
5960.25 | 3.369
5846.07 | 3.333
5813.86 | 3.368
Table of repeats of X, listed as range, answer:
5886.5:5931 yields 3.14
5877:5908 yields 3.03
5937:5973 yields 3.24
